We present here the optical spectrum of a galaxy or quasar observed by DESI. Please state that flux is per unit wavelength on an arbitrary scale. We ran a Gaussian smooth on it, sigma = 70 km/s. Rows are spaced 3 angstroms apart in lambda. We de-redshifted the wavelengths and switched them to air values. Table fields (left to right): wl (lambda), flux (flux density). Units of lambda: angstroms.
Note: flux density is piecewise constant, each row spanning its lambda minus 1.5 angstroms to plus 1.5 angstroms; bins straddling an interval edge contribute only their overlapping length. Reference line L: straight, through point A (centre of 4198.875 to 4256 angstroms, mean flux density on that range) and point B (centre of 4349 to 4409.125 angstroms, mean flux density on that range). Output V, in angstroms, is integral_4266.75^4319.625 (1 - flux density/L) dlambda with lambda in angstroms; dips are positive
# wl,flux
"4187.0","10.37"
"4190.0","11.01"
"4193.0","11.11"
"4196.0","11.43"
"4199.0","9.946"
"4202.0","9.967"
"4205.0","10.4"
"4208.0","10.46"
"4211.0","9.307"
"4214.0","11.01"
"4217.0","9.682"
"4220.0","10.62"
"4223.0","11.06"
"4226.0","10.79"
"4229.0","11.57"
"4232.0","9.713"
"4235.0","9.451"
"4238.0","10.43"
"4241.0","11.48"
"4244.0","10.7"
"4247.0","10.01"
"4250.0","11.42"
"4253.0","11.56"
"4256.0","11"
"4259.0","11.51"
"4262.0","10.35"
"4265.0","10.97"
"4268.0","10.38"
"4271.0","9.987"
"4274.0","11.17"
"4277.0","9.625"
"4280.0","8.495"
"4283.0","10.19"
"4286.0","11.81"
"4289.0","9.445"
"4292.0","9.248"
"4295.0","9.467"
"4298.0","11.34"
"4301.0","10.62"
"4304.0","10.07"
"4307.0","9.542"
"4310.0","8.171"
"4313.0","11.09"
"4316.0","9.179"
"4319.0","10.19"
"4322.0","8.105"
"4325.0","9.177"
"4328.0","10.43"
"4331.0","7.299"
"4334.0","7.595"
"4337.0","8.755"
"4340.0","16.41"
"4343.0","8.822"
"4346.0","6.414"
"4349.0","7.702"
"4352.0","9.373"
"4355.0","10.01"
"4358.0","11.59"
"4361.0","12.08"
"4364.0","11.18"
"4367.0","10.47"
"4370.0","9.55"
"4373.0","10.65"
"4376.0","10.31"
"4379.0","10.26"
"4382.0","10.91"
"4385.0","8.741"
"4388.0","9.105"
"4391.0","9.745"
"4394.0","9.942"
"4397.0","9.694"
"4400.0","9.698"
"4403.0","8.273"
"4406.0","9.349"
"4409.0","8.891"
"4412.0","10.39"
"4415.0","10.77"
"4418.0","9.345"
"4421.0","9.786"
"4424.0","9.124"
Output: 1.5 angstroms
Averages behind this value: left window 10.5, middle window 10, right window 9.96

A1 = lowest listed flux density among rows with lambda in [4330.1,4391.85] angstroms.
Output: 6.414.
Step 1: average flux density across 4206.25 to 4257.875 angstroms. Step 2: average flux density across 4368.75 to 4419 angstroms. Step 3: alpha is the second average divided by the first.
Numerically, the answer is 0.92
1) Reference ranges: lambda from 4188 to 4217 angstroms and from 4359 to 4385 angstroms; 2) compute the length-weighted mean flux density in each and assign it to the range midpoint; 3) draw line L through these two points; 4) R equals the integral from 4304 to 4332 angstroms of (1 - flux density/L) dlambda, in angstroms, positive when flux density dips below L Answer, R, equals 3.25 angstroms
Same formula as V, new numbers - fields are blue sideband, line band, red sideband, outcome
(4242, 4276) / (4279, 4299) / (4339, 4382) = 1.2 angstroms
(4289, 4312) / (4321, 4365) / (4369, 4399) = 0.8 angstroms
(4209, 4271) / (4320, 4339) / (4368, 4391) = 2.6 angstroms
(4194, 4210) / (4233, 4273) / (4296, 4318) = -1.9 angstroms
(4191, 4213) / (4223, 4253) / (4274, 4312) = -1.4 angstroms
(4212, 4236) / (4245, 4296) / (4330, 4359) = -1.7 angstroms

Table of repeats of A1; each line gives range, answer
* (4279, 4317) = 8.171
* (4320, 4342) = 7.299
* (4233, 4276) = 9.451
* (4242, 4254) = 10.01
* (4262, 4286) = 8.495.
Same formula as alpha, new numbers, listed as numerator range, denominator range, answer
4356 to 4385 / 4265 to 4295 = 1.06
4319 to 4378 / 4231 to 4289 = 0.93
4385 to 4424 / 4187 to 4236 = 0.91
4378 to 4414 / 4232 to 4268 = 0.89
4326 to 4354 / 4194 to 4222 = 0.89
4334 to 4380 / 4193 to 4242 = 0.97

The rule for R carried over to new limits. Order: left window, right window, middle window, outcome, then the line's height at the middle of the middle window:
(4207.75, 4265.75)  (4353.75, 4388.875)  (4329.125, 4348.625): 2.5 angstroms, 10.5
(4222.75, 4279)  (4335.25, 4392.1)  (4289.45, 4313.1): 1.3 angstroms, 10.4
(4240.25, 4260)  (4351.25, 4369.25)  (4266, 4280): 1.1 angstroms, 11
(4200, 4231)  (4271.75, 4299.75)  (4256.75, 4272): -0.7 angstroms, 10.2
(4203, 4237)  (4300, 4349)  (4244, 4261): -1.6 angstroms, 10.1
